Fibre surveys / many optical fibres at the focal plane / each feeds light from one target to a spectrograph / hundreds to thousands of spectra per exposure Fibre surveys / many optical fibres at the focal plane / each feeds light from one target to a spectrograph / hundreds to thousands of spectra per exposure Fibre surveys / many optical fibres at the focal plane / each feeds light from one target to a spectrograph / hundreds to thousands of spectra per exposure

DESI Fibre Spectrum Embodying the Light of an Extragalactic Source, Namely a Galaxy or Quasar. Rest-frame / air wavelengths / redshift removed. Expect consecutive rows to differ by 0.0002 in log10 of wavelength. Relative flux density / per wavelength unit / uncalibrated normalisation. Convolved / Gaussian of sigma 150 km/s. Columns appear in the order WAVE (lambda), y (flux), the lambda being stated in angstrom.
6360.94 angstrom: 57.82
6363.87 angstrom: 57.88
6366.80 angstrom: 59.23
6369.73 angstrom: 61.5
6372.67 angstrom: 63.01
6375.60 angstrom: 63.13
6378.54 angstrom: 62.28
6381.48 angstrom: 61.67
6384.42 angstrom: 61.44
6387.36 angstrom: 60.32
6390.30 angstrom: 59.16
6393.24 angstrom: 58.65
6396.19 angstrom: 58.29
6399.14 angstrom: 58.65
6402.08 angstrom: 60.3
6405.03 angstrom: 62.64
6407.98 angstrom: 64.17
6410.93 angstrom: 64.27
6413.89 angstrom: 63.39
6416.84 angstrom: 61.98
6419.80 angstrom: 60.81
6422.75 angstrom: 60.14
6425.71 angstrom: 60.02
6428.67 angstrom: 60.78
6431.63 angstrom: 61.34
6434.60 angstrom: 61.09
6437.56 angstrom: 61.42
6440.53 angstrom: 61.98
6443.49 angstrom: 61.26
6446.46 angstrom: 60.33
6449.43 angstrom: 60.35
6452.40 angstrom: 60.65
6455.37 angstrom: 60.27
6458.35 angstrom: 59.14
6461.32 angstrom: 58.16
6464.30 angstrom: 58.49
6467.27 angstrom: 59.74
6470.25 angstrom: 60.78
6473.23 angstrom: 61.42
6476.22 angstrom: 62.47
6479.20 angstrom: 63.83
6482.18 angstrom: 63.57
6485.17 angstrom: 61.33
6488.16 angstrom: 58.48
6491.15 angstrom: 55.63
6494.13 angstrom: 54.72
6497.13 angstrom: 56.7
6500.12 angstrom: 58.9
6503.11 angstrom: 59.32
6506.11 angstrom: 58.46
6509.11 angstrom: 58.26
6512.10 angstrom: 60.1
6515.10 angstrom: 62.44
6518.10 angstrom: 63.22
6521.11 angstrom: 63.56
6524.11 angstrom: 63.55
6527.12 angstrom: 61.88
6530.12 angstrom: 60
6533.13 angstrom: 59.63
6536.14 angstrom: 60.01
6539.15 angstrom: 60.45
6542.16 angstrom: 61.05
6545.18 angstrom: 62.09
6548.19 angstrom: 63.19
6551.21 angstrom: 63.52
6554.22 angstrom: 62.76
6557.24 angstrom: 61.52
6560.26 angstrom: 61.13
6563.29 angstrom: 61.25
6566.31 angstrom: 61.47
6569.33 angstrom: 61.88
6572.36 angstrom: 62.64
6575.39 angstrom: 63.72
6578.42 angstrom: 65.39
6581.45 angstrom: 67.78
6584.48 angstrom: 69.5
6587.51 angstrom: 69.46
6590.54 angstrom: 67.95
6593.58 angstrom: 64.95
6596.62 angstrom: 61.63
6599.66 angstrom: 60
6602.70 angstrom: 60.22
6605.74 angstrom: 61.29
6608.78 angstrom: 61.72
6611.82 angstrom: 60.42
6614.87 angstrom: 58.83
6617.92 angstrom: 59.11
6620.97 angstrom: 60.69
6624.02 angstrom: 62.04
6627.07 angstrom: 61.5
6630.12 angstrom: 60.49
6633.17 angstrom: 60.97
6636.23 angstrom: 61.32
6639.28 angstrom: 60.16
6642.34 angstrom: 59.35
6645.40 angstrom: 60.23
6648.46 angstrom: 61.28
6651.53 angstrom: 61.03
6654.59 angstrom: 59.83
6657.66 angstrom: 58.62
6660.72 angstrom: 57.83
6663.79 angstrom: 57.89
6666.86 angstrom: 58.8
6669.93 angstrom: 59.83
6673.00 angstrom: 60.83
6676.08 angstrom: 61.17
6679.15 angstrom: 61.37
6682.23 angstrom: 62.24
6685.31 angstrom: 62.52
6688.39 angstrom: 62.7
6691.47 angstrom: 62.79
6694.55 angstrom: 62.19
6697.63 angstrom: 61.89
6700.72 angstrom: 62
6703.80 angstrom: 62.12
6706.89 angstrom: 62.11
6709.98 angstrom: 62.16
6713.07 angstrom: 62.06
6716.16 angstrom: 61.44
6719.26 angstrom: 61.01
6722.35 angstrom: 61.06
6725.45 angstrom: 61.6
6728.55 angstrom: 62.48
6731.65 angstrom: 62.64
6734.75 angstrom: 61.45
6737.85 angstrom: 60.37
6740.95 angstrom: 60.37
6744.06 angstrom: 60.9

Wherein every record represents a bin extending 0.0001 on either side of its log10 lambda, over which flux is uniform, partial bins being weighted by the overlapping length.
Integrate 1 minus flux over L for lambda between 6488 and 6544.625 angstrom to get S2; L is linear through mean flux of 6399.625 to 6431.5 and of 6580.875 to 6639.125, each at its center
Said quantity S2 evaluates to 2.0 angstrom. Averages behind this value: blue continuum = 61.7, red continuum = 62.5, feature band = 59.9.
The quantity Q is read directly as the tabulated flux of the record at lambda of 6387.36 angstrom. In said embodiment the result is 60.32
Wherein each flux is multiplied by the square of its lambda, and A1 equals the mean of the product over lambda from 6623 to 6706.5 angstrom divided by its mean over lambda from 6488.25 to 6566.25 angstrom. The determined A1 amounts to 1.05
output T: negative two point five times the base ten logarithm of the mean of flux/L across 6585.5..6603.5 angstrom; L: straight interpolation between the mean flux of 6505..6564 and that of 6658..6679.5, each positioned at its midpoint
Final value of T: -0.07 mag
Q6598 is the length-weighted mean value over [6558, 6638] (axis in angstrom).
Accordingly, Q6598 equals 62.6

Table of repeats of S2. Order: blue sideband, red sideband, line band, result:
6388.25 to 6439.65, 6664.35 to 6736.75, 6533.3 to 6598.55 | -2.20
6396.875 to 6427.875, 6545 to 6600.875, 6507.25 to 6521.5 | 0.39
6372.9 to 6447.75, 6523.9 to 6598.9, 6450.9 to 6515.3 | 2.59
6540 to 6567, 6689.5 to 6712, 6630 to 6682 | 1.70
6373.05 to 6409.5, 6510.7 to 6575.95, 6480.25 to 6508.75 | 1.35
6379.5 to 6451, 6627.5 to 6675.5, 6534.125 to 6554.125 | -0.43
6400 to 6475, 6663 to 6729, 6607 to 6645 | 0.50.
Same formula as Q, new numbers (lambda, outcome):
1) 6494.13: 54.72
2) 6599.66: 60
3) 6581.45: 67.78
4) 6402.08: 60.3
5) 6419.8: 60.81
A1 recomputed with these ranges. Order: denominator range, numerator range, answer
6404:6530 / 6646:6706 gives 1.07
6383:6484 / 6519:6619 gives 1.07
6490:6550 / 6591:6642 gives 1.04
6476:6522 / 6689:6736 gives 1.10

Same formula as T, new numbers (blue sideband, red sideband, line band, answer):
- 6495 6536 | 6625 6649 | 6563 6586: -0.07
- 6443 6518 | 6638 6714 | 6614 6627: 0.00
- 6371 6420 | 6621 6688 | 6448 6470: 0.03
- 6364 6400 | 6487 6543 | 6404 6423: -0.04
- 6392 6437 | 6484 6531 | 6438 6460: 0.00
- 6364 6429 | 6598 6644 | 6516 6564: -0.02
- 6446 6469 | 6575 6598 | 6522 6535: 0.04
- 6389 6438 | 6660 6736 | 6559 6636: -0.02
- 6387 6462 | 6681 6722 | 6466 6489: -0.01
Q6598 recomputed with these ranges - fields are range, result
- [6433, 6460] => 60.7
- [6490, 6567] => 60.6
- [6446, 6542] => 60.2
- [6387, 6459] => 60.9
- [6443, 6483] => 60.7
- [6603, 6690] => 60.5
